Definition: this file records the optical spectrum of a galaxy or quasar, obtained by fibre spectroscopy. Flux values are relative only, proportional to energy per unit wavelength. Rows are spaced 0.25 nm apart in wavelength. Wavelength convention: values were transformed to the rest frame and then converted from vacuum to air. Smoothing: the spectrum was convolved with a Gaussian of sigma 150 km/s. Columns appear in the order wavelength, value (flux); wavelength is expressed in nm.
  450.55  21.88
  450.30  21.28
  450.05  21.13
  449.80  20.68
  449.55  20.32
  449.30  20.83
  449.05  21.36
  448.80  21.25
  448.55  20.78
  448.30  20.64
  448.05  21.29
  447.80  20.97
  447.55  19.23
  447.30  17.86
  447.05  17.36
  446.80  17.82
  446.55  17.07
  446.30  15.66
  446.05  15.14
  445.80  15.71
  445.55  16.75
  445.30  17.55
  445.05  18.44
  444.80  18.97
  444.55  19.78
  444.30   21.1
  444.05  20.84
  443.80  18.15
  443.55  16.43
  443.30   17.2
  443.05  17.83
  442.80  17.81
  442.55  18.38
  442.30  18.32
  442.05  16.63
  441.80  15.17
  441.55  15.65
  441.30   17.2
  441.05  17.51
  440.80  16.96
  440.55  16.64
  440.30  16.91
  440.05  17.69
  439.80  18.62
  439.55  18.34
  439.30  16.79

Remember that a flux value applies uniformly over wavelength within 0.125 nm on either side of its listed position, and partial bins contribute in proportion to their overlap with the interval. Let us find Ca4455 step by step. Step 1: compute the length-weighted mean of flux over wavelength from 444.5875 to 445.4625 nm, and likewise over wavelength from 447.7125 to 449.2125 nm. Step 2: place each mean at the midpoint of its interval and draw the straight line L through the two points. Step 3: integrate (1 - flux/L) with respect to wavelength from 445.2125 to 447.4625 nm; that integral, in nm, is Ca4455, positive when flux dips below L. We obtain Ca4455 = 0.30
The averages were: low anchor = 18.4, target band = 16.8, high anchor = 21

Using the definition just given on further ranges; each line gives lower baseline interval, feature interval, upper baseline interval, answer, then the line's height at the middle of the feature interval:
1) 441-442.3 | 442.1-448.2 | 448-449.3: 0.19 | 18.8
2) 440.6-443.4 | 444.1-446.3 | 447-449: 0.09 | 18.7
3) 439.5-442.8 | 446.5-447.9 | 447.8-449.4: 0.13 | 20.3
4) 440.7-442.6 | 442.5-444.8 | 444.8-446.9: -0.24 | 16.9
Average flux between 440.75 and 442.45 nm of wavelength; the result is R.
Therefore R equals 16.8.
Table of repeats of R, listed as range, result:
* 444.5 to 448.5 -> 18.2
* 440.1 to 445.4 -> 17.8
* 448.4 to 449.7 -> 20.9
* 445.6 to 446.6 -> 15.9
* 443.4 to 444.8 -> 19.2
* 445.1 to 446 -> 16.7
